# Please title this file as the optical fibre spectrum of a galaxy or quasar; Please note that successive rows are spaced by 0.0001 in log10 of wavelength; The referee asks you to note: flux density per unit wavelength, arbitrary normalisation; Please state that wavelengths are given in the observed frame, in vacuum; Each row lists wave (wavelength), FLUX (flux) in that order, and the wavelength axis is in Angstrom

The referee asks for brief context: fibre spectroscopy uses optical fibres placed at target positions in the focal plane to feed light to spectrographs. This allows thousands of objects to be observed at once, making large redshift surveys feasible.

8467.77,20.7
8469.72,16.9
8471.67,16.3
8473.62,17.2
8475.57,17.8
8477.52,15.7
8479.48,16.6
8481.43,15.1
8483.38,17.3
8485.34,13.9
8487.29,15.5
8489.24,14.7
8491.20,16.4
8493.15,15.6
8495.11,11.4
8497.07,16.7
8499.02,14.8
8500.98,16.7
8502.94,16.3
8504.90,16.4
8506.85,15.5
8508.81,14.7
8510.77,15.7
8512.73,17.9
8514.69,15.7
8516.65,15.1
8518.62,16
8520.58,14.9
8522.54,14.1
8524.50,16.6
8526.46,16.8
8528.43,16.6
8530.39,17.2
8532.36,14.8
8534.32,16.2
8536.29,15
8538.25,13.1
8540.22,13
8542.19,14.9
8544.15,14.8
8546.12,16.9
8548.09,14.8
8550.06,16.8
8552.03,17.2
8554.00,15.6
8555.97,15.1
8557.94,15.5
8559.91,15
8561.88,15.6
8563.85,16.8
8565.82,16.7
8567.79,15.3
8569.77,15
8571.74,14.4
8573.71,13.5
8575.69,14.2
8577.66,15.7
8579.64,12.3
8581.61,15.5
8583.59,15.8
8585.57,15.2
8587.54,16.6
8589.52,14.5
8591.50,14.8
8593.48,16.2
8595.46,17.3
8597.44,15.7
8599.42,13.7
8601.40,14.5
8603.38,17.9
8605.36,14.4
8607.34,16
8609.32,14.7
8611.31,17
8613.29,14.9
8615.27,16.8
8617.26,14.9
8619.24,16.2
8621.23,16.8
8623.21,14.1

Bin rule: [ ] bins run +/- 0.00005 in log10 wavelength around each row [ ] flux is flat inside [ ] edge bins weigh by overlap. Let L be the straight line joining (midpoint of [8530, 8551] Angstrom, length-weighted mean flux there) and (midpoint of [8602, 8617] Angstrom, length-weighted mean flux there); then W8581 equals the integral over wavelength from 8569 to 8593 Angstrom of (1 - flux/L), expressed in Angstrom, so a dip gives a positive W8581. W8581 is 1.2 Angstrom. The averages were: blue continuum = 15.2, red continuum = 15.9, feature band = 14.8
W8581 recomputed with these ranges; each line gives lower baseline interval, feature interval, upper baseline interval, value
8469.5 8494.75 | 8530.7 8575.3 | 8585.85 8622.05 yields 1.4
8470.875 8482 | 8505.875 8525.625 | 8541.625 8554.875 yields 0.7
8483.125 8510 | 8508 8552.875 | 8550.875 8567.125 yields 0.2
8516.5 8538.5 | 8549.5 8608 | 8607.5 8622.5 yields 1.3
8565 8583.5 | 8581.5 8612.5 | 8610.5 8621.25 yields -0.3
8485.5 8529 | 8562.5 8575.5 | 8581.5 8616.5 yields 0.3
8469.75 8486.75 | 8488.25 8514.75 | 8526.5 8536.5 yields 1.0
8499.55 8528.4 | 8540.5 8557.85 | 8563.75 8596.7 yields -0.1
